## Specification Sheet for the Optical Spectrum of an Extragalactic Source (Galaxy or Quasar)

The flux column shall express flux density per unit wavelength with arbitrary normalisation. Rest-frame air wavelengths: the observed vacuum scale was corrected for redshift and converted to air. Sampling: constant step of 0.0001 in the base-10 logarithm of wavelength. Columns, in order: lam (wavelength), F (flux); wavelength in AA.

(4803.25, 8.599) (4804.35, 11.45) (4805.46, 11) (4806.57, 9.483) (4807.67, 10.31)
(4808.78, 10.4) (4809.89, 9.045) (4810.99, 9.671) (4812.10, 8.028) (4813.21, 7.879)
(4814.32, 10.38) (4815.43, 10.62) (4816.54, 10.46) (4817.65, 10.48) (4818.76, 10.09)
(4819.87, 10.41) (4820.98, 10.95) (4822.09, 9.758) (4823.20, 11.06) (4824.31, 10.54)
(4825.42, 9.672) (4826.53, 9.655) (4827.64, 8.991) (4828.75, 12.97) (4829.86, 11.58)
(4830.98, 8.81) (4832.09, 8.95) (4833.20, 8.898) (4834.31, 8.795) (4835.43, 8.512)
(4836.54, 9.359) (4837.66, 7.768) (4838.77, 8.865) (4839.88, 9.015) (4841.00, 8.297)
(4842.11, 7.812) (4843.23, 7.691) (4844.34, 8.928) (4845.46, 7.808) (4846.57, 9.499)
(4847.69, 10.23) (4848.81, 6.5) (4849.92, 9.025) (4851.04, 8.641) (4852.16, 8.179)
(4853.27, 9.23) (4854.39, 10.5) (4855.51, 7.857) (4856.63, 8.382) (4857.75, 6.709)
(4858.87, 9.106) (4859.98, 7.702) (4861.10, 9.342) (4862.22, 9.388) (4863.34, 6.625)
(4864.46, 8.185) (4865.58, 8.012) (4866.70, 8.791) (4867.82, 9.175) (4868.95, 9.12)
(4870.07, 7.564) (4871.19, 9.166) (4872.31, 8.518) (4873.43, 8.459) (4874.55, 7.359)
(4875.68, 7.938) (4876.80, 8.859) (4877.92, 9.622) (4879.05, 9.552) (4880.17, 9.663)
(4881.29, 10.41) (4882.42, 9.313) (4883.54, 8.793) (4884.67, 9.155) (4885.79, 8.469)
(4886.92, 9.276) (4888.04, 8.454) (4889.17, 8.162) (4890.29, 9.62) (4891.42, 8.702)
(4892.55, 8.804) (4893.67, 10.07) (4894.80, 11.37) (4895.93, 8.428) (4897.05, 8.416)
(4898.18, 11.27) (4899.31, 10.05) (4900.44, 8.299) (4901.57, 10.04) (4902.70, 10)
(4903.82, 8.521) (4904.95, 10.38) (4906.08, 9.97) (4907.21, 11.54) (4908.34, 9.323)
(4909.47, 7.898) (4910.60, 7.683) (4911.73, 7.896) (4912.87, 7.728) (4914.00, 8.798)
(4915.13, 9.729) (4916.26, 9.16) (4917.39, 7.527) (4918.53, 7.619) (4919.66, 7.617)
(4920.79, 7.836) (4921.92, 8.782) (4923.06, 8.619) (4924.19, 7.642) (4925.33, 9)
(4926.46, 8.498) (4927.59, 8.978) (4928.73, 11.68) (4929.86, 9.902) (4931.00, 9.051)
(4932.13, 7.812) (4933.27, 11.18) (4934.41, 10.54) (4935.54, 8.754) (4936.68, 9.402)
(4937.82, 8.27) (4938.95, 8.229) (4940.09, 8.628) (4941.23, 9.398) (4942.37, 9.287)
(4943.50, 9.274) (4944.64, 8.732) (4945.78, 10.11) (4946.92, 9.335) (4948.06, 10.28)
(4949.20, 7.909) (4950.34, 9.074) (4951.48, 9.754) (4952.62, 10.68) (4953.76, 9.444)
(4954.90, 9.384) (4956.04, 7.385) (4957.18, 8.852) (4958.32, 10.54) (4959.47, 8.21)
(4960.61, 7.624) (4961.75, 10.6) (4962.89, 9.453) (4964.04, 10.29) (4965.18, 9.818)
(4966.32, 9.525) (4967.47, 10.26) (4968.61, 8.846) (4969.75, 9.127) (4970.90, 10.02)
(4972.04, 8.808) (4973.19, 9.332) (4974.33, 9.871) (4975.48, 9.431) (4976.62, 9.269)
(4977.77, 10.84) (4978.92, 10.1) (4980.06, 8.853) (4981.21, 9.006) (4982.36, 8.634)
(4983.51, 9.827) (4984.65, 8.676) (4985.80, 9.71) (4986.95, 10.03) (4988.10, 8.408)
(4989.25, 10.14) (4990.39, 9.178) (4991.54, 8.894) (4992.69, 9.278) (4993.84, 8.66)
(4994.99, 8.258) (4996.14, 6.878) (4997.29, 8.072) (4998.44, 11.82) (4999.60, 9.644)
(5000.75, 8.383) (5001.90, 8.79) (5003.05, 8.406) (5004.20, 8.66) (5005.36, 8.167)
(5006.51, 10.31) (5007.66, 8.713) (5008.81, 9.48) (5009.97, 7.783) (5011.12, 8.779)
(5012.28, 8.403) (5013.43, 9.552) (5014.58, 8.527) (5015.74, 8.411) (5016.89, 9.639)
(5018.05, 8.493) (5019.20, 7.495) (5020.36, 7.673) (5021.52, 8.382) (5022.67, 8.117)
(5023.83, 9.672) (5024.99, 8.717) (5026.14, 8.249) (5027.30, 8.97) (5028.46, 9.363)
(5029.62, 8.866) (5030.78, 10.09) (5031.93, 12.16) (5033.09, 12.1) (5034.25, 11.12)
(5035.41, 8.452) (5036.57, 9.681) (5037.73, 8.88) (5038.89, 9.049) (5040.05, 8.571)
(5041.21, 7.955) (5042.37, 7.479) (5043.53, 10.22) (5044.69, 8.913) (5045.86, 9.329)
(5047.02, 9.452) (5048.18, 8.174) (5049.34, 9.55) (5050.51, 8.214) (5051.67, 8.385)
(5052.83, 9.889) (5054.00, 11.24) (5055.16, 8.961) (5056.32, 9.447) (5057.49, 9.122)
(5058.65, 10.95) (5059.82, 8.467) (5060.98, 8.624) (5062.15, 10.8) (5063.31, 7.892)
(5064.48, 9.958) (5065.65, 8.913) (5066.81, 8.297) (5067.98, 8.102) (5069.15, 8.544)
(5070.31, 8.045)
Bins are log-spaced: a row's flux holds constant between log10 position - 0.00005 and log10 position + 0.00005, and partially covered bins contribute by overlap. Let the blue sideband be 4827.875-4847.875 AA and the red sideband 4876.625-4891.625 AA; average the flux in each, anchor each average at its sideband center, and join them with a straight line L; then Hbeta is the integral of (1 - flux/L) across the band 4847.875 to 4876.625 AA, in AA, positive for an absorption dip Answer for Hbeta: 2.2 AA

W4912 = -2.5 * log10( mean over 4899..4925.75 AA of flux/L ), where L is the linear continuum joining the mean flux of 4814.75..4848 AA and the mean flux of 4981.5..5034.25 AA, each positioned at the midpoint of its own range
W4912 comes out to 0.062 mag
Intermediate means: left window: 9.55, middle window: 8.8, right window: 9.06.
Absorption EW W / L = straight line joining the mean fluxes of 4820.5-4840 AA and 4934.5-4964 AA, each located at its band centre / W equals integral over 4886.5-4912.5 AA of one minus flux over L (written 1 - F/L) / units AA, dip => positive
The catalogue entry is 0.3 AA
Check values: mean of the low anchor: 9.69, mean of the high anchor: 9.19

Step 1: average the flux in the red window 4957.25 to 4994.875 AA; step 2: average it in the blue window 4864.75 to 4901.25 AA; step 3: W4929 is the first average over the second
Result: 1.04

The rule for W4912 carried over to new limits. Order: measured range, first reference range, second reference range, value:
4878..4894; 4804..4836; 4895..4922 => 0.006 mag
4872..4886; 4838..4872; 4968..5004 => -0.039 mag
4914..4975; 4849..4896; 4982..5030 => -0.040 mag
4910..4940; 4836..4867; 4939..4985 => 0.036 mag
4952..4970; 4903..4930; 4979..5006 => -0.054 mag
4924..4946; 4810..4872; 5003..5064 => -0.017 mag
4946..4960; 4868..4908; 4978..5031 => -0.023 mag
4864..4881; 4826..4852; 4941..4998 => 0.043 mag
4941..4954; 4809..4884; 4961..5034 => -0.033 mag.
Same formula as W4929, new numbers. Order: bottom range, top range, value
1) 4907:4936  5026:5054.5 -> 1.06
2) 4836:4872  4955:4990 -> 1.10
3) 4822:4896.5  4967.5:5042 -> 1.02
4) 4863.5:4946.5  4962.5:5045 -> 1.02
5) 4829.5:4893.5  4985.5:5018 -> 1.03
